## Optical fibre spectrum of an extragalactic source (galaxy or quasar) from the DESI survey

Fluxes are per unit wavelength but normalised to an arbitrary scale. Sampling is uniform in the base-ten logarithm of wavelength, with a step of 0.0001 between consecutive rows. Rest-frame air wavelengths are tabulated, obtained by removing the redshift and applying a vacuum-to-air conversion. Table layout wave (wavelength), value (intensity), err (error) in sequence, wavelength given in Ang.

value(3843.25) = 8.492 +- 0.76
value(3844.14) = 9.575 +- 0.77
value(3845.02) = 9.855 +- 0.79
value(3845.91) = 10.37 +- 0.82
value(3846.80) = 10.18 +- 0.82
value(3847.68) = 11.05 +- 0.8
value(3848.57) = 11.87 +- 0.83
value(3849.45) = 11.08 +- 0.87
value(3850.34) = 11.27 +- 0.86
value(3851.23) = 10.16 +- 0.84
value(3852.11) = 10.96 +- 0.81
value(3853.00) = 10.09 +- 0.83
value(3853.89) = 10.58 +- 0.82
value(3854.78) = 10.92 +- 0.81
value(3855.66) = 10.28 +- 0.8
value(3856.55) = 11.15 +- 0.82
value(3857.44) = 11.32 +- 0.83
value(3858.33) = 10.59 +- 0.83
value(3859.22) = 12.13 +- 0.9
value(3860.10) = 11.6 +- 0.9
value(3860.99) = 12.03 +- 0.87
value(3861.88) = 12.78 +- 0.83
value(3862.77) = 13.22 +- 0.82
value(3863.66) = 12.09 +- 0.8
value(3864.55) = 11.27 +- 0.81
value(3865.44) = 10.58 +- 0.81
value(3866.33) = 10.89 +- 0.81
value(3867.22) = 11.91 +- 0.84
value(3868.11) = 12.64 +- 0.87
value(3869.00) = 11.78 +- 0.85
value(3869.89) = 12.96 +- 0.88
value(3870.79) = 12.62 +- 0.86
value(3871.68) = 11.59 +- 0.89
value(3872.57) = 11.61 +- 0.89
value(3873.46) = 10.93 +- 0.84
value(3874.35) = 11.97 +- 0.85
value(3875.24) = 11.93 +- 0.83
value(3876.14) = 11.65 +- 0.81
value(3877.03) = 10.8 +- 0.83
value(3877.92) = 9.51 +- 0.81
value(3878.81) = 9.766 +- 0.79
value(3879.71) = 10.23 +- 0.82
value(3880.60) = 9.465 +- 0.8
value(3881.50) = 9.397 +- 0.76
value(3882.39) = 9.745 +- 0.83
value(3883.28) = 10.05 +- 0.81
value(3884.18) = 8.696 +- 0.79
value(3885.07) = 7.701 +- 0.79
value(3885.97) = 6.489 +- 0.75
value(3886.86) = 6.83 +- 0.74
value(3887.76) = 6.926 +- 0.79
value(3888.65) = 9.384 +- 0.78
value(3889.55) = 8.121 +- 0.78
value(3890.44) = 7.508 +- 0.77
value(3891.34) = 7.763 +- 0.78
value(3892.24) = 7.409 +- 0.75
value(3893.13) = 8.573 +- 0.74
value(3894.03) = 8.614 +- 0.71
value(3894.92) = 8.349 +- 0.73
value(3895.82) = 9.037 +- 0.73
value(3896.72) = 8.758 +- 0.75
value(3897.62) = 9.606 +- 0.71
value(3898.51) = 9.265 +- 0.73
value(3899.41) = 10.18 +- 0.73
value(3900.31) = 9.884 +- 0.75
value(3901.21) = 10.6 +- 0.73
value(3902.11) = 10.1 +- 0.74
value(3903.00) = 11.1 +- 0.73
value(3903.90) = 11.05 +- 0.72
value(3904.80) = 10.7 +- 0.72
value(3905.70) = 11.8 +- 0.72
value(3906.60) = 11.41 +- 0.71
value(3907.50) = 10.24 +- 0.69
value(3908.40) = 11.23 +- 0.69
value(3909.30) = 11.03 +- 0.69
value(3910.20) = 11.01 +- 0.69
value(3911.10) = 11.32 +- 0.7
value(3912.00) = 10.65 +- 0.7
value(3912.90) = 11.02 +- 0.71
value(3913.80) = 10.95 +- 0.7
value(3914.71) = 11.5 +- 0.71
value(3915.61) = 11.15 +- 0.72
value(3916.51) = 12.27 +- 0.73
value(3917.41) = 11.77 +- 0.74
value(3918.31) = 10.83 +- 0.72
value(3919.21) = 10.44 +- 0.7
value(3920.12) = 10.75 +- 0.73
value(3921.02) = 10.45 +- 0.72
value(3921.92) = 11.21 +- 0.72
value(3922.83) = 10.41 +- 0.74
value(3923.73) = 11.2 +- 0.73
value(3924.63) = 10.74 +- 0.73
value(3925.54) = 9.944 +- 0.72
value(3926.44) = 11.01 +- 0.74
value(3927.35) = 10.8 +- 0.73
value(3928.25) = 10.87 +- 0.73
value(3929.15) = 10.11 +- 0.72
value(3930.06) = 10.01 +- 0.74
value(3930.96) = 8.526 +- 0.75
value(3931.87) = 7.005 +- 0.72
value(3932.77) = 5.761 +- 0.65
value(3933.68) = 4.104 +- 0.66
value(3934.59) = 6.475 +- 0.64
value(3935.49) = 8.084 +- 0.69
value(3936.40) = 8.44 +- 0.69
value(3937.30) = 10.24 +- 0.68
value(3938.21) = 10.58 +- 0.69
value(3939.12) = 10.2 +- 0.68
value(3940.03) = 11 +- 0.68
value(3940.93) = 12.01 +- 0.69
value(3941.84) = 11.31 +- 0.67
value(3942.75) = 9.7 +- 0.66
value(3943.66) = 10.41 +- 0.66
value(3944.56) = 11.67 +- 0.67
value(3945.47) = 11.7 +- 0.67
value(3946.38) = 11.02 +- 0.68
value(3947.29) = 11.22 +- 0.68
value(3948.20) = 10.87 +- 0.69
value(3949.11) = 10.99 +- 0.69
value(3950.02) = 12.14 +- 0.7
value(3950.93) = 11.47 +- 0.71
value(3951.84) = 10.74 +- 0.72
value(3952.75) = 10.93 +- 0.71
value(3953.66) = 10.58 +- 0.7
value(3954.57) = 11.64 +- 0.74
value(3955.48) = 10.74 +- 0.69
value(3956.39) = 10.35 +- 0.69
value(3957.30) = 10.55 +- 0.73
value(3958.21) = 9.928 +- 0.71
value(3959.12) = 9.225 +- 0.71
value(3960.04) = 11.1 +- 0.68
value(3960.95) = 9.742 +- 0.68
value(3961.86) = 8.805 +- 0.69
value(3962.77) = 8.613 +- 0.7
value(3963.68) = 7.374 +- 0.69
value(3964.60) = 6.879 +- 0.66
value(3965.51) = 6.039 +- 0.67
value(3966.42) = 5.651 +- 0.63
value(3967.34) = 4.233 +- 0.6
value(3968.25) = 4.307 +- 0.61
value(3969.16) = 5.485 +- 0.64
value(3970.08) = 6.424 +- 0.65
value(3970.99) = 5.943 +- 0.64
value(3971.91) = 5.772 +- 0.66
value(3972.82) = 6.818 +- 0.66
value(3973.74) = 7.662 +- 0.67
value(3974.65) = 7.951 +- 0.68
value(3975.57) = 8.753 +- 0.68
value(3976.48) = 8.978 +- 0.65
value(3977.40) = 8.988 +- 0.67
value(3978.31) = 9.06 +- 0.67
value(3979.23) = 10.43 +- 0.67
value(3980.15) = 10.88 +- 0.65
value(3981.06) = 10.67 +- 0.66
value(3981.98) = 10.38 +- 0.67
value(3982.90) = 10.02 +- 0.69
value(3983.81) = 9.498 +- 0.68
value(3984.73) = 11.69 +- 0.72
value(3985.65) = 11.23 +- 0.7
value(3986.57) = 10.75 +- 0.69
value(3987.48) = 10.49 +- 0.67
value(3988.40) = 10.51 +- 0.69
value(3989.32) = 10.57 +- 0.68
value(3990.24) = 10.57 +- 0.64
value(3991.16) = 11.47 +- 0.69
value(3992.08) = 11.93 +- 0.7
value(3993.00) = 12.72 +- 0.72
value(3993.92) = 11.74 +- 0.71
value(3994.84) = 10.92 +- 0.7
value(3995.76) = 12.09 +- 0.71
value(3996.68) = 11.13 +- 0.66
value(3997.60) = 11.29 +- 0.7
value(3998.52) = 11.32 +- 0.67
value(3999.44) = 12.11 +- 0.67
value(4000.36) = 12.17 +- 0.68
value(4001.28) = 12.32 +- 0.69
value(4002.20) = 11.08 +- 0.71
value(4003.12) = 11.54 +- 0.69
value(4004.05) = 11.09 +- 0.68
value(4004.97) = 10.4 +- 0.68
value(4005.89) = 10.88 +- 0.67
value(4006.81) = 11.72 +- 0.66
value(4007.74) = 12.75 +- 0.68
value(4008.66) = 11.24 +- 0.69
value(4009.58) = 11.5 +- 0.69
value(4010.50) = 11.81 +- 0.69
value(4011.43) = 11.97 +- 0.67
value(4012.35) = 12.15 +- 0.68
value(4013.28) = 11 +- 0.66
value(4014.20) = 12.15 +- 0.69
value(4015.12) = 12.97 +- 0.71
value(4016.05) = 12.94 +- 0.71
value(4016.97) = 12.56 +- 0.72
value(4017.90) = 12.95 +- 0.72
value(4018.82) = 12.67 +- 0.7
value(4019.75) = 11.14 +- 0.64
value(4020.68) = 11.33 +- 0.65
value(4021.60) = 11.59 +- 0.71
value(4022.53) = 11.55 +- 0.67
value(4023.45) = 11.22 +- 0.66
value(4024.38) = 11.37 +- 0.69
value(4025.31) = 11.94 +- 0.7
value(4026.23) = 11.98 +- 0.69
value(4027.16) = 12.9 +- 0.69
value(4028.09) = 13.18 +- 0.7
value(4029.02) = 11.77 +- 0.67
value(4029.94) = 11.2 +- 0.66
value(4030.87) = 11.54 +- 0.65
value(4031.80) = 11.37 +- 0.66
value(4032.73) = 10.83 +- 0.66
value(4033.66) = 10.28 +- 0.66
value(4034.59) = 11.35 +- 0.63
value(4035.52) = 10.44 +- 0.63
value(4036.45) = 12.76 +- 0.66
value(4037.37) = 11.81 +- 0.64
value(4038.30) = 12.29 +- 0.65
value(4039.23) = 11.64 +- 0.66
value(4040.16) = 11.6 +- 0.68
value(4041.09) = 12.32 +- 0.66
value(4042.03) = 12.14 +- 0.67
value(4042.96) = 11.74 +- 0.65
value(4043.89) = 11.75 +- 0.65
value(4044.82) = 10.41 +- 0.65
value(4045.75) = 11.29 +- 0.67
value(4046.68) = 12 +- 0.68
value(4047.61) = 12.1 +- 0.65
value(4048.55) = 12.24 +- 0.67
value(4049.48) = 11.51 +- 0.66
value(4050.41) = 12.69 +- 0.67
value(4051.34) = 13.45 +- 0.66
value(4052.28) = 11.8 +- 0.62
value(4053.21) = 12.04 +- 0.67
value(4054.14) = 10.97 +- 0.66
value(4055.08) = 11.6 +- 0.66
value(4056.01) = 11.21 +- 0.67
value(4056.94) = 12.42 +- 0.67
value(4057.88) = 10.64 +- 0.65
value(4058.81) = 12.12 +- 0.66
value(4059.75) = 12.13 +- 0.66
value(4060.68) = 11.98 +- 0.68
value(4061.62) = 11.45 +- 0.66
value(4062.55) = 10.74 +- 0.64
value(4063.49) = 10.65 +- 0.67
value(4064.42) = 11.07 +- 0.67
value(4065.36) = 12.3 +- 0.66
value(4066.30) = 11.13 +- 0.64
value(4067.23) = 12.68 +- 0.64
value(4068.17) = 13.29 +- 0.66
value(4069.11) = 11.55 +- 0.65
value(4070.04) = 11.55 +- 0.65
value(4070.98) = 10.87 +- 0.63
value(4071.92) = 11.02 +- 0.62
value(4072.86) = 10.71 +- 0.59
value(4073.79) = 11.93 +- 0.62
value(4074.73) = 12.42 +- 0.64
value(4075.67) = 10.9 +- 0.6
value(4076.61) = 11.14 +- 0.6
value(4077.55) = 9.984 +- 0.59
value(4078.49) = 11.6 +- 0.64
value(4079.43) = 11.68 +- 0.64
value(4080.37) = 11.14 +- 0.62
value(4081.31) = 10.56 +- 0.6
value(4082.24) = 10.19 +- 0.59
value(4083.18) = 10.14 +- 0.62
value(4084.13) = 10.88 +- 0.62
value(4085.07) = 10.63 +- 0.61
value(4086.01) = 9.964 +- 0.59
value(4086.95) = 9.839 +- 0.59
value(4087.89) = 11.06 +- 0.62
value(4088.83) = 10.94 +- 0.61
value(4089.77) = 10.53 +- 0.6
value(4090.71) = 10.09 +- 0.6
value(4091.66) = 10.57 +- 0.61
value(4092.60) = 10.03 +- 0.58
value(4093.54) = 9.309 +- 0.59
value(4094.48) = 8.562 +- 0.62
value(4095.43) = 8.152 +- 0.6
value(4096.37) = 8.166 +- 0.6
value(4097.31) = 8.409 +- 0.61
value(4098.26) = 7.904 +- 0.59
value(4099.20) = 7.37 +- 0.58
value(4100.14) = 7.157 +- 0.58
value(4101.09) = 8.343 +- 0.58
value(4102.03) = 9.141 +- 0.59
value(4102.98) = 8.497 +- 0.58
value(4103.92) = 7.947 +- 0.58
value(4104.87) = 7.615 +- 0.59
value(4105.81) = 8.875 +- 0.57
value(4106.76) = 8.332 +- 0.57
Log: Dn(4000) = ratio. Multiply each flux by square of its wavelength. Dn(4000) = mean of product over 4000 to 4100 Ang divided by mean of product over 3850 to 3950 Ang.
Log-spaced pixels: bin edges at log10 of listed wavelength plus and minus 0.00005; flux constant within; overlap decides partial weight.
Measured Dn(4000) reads 1.2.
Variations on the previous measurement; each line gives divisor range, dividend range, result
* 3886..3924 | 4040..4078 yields 1.26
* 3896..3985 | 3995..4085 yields 1.26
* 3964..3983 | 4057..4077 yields 1.58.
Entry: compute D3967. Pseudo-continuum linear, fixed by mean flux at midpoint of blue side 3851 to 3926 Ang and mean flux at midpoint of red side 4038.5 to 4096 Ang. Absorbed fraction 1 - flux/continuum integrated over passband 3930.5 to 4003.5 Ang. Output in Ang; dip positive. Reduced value 7.5 Ang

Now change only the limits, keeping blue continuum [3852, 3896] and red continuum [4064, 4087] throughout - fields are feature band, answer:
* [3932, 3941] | 1.77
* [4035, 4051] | -1.13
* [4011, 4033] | -1.99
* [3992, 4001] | -0.76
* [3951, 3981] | 6.09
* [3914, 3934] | 0.80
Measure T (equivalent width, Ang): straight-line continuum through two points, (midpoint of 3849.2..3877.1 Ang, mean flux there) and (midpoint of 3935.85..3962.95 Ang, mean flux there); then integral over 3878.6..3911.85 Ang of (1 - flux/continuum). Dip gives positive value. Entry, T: 5.1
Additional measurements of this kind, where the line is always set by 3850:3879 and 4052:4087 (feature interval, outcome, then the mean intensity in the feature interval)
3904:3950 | 4.0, 10.4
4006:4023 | -1.0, 12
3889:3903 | 2.9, 8.99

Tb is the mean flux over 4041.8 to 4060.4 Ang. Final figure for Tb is 11.8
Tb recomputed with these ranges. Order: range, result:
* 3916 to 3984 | 9.45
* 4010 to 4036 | 11.8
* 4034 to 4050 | 11.7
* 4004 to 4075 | 11.7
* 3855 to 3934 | 10.3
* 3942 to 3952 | 11.1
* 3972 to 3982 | 8.97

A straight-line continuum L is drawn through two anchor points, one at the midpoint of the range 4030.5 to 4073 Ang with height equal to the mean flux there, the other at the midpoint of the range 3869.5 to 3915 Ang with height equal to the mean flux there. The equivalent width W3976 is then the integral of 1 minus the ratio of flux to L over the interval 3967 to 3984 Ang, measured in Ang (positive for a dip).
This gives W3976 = 4.4 Ang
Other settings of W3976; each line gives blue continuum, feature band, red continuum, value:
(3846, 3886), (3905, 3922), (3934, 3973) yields -1.8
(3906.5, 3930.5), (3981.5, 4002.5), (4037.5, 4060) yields 0.4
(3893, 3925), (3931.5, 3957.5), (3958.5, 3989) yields -1.9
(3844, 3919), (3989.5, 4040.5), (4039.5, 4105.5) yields -4.9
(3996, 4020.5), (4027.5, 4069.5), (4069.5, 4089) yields -1.6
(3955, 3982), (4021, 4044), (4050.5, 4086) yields -3.2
